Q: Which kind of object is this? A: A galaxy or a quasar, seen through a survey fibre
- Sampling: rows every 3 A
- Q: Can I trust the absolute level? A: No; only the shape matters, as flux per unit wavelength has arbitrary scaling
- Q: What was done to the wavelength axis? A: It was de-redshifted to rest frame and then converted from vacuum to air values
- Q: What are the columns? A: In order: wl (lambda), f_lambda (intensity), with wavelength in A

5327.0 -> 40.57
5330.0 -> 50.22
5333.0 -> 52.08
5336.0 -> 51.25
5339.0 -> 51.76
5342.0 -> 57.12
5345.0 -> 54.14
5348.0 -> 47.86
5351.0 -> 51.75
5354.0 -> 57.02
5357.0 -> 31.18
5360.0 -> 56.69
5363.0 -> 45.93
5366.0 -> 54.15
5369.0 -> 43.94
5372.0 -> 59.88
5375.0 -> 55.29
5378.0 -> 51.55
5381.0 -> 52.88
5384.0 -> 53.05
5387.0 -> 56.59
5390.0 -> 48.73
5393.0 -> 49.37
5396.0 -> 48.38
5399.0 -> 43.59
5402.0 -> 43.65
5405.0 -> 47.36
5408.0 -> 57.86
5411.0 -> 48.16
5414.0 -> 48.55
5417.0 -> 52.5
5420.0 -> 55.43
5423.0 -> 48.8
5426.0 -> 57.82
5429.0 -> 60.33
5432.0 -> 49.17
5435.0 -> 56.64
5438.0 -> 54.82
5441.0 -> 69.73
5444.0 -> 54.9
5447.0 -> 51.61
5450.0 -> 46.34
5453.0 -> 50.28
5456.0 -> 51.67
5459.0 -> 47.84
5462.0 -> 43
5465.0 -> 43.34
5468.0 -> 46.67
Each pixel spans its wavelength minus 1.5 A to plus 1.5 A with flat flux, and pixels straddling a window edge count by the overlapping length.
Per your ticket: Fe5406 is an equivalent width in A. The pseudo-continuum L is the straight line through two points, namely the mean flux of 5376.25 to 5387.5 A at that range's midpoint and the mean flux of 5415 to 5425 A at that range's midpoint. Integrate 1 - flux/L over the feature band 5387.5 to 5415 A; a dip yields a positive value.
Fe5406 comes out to 2.1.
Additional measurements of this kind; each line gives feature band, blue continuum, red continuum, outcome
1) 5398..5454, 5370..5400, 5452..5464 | -3.36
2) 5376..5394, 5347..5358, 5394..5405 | -2.29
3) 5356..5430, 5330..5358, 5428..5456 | 2.49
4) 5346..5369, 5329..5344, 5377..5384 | 1.55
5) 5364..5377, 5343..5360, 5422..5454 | -0.62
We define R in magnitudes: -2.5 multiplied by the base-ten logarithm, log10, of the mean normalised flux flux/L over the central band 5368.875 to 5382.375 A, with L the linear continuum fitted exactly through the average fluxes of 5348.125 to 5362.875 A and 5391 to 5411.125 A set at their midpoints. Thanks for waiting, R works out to -0.11 mag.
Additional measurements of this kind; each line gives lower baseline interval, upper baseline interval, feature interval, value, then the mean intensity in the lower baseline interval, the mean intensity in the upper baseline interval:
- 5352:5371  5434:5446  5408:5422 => 0.08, 48.6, 58.8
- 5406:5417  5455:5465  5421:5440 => -0.11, 51.5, 46.7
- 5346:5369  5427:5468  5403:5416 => 0.01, 49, 52.1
